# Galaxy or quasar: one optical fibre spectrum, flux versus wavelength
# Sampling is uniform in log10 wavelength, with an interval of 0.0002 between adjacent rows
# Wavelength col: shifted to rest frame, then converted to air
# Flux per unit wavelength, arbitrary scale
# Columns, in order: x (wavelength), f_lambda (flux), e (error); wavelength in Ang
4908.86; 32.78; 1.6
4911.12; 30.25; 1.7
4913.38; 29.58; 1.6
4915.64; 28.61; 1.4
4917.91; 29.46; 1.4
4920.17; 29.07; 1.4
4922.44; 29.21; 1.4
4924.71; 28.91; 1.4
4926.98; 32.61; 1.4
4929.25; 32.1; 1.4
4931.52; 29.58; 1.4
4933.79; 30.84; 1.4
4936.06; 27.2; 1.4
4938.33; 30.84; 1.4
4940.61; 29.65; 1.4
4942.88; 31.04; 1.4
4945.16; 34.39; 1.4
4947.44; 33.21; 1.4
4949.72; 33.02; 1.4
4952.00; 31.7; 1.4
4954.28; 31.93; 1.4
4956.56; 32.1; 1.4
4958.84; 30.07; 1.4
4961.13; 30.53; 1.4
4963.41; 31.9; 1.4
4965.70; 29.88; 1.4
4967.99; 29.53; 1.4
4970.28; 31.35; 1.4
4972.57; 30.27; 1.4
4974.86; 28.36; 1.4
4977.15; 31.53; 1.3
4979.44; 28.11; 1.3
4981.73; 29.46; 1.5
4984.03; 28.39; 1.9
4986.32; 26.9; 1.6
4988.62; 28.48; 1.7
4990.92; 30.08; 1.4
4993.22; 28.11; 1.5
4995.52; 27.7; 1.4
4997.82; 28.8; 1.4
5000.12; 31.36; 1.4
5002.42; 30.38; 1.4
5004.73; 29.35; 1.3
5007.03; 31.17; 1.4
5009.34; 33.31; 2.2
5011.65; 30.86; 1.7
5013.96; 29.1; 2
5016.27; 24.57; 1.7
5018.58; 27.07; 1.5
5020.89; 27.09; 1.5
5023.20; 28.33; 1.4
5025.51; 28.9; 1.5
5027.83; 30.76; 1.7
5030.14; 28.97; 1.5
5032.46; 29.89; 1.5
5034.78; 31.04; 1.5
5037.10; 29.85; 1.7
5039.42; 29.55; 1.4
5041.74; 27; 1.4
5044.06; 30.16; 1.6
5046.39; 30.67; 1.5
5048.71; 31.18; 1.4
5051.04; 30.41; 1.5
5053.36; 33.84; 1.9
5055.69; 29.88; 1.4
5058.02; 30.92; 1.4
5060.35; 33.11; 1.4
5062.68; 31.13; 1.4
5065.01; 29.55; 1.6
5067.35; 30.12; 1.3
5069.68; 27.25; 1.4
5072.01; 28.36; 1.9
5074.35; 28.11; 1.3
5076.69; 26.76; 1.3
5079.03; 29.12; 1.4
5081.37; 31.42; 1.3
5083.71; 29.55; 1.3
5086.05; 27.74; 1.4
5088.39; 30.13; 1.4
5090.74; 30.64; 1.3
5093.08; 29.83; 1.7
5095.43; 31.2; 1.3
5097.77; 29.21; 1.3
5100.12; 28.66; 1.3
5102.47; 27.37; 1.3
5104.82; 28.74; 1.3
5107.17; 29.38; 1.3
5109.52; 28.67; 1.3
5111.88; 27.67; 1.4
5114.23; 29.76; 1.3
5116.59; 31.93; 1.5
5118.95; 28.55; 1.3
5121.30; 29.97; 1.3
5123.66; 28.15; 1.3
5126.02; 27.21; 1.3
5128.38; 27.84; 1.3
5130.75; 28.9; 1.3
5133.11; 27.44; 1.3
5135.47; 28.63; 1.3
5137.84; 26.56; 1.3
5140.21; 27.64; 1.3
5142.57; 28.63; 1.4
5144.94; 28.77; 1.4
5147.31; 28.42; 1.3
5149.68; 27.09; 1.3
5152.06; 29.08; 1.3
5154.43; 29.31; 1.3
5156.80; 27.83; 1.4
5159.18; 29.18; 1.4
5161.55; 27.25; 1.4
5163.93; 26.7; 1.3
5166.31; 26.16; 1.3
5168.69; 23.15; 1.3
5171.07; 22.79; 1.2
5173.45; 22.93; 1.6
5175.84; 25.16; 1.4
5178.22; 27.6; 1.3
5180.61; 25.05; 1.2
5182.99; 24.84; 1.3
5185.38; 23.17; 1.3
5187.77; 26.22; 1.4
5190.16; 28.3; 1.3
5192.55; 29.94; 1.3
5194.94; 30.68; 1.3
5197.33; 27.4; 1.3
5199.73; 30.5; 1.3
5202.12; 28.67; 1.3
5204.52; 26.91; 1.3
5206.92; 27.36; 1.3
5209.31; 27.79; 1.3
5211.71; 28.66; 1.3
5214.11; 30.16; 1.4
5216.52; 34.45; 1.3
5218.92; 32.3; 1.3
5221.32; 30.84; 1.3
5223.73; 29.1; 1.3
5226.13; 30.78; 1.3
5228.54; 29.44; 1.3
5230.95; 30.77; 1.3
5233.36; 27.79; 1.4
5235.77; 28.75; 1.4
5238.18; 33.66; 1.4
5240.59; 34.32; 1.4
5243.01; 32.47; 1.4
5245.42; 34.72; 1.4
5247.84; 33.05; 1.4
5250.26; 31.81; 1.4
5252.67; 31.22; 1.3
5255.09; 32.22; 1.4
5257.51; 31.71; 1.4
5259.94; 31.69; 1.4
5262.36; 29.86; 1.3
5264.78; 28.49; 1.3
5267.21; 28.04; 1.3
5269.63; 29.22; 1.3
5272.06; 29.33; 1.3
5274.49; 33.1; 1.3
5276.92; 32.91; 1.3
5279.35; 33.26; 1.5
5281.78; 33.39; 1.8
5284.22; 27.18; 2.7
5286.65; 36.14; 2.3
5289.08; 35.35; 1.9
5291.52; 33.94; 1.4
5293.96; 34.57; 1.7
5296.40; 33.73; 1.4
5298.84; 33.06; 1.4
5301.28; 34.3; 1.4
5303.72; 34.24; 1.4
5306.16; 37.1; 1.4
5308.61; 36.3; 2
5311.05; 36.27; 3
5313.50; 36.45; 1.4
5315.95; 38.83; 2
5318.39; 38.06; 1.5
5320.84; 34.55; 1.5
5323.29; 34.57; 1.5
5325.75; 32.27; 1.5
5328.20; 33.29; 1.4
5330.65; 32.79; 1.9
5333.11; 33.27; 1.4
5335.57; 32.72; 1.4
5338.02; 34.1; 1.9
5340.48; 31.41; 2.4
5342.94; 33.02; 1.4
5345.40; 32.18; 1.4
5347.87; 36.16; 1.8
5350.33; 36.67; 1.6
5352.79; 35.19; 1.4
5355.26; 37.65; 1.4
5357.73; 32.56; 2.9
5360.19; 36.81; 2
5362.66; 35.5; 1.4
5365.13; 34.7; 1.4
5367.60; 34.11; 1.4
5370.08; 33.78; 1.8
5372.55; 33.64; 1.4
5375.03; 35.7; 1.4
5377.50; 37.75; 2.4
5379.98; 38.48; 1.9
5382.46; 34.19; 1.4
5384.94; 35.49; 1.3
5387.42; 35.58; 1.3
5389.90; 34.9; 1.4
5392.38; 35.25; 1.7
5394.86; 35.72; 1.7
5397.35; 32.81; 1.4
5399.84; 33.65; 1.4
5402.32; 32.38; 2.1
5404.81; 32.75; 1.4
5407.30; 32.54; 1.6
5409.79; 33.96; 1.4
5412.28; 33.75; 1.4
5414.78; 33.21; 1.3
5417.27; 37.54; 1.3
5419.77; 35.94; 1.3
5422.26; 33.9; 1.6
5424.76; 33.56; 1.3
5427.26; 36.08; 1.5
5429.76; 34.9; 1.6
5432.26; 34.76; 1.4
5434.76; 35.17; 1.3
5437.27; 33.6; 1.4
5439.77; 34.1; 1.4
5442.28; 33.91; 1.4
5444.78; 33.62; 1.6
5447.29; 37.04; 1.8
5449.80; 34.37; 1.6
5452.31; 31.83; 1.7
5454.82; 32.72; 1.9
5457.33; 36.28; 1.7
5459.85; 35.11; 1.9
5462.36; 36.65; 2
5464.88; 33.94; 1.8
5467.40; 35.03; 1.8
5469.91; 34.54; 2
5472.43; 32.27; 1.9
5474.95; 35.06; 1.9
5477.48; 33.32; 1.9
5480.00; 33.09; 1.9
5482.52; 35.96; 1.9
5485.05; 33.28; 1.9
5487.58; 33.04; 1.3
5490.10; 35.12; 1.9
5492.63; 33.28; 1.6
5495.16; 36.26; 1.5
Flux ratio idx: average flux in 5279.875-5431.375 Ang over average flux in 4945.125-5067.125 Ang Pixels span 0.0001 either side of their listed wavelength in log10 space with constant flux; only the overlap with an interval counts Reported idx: 1.15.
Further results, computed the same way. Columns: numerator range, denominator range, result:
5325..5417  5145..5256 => 1.19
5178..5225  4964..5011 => 0.96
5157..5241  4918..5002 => 0.93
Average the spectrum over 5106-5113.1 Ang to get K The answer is 28.6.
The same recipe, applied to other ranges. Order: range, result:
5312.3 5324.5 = 36.5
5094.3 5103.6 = 29.1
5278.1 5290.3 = 33.1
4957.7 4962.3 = 30.3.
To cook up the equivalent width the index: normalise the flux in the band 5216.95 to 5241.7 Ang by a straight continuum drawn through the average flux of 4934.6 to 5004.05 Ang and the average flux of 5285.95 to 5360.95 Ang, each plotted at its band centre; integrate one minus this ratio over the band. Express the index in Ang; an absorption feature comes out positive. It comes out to 2.0 Ang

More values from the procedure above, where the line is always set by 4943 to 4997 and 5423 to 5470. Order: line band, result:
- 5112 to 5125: 0.9 Ang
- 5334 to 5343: 0.2 Ang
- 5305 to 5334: -1.6 Ang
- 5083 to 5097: 0.7 Ang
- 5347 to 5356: -0.7 Ang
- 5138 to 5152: 1.7 Ang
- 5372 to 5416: -0.6 Ang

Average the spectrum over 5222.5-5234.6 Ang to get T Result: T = 29.6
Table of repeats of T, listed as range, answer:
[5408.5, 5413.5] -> 33.9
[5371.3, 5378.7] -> 35.7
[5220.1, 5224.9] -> 30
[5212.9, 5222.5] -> 31.9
